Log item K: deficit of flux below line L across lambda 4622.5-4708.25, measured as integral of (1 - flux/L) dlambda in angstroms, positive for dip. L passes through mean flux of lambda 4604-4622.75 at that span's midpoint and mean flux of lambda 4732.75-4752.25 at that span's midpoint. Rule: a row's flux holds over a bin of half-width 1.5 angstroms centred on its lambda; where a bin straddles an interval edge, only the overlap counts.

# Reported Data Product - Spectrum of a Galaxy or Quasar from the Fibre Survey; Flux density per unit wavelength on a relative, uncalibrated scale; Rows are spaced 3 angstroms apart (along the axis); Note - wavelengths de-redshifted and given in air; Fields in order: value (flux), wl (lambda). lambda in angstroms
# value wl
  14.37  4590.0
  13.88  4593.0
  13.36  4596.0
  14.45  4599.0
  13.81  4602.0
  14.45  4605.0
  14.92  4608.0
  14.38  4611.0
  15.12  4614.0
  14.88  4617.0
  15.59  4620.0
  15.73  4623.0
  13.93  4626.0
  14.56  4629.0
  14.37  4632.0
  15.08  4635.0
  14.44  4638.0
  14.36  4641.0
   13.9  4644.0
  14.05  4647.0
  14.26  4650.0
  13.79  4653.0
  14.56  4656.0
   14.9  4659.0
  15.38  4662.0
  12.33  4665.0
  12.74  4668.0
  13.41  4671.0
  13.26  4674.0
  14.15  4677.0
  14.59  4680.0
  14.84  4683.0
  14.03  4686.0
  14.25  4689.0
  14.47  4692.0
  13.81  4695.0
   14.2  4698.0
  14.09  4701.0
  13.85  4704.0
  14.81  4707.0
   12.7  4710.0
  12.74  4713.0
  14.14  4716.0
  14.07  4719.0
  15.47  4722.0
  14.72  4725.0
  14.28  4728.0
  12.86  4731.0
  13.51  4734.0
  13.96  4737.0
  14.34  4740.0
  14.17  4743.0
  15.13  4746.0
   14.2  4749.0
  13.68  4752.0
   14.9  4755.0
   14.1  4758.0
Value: 2.64 angstroms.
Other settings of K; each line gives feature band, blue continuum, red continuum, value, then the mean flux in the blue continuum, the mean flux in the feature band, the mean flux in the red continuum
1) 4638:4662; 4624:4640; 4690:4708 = 0.1 angstroms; 14.5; 14.3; 14.2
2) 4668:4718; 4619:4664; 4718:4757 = 1.6 angstroms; 14.6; 13.9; 14.3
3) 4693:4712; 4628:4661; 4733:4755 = 0.5 angstroms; 14.4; 13.9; 14.2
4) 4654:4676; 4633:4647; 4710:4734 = 0.7 angstroms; 14.4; 13.8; 13.9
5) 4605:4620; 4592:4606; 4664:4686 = -1.0 angstroms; 14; 14.9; 13.7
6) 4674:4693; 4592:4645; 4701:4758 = 0.0 angstroms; 14.5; 14.3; 14.1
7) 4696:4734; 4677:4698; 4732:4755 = 0.7 angstroms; 14.3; 14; 14.2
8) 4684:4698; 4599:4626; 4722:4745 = 0.2 angstroms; 14.8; 14.2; 14.1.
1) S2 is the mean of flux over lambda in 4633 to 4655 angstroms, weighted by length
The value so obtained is 14.3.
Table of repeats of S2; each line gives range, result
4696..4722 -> 13.9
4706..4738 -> 13.9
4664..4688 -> 13.7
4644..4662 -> 14.4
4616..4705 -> 14.3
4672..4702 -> 14.2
